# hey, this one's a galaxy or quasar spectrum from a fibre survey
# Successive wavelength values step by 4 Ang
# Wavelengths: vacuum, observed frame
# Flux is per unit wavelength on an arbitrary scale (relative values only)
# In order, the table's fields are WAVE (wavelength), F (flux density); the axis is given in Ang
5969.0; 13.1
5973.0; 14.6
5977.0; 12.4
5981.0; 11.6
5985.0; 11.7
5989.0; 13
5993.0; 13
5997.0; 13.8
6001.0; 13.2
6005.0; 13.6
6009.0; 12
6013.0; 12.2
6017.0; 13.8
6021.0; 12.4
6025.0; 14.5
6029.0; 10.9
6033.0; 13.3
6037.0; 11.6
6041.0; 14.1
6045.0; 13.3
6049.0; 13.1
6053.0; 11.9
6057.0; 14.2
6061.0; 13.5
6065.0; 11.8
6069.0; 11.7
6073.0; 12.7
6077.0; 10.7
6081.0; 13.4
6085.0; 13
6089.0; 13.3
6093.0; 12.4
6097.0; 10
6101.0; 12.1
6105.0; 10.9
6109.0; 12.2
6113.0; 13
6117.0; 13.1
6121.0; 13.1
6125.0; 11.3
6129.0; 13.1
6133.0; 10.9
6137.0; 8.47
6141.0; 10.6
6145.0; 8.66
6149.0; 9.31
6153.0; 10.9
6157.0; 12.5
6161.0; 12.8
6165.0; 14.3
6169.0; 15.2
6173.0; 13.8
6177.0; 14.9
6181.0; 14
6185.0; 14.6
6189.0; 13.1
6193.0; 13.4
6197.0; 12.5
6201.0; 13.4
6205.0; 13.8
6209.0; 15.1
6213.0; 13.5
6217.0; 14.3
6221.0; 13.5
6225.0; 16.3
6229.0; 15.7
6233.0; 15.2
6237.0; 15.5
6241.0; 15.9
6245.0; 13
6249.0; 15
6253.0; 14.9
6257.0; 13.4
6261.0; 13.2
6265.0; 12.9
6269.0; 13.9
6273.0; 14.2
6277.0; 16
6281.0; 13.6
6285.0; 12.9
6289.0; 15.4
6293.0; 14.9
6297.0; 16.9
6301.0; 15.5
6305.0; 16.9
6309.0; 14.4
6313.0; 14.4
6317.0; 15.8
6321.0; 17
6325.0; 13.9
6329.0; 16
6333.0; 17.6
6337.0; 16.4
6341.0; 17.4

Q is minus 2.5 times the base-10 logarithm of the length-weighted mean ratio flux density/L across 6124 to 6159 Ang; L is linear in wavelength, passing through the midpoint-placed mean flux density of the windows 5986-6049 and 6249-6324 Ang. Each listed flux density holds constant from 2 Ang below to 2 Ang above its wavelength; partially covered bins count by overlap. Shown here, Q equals 0.28 mag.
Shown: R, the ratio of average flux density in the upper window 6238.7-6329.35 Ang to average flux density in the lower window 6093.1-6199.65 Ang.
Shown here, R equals 1.20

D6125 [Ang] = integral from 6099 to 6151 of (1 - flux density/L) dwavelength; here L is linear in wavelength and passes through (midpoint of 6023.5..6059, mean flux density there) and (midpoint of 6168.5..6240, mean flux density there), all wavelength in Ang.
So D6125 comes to 9.0 Ang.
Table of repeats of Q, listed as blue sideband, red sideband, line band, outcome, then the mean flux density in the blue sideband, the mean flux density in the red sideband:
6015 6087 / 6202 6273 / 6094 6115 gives 0.14 mag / 12.8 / 14.4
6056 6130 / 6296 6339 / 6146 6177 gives 0.06 mag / 12.4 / 15.9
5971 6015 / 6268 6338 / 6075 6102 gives 0.12 mag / 12.8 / 15.3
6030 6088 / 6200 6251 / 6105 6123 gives 0.06 mag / 12.7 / 14.7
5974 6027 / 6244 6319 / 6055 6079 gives 0.07 mag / 12.9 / 14.6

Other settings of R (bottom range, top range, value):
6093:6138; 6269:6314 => 1.27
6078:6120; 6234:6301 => 1.18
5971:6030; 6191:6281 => 1.11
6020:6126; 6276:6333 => 1.22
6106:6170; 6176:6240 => 1.22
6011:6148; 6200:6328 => 1.21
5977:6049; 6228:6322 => 1.16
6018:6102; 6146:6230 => 1.08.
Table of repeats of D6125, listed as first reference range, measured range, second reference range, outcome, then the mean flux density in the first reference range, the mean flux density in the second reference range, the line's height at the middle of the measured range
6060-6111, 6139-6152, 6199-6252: 3.5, 12.1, 14.6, 13.2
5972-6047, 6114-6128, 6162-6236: 1.1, 12.9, 14.3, 13.7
